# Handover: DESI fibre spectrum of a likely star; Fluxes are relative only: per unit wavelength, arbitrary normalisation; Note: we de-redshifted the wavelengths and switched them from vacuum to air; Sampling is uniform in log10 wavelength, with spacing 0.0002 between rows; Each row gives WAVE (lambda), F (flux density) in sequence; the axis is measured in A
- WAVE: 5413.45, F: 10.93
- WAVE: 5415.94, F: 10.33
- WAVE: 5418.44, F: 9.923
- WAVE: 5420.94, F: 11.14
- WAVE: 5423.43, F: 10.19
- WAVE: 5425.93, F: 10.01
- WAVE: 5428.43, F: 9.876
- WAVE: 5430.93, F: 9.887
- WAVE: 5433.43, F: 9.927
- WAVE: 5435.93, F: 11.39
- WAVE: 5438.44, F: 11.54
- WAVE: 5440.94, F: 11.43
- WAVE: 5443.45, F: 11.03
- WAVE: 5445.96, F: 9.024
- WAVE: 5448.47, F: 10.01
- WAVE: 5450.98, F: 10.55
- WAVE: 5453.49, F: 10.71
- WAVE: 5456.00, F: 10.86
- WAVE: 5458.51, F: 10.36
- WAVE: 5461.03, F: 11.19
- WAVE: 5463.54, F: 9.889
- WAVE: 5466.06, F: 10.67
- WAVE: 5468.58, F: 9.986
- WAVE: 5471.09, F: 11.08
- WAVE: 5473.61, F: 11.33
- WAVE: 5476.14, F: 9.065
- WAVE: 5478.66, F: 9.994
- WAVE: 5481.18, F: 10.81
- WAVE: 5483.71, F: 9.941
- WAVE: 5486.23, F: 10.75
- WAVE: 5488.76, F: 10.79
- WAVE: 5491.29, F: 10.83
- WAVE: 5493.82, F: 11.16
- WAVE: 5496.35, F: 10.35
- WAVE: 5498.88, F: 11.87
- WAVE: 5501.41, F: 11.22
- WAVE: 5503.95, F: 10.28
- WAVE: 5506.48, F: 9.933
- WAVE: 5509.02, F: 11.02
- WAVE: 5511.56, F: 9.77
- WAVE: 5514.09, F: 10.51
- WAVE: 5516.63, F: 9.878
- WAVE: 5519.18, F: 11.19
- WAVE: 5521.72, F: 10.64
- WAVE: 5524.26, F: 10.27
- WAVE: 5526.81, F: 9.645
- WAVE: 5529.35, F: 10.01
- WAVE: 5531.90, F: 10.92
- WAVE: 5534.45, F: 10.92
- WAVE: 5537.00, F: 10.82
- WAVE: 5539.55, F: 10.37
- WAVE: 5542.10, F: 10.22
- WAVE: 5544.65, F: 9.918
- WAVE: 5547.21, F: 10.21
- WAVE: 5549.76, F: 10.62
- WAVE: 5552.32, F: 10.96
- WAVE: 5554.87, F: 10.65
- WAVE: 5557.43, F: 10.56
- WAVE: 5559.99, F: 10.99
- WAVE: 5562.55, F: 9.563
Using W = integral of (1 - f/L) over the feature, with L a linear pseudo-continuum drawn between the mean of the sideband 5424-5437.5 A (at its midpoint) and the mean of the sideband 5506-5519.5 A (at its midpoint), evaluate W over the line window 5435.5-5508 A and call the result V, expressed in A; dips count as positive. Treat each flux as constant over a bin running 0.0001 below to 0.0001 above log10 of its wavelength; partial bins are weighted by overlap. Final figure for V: -2.2 A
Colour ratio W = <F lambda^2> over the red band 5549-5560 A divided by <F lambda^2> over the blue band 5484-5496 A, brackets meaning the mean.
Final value 1.0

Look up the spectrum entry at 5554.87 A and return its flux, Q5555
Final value 10.65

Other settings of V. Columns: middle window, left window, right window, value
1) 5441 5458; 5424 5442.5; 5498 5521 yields 0.2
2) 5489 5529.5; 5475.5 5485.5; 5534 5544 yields -1.1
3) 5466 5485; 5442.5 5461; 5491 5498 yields 0.5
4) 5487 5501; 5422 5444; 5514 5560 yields -0.6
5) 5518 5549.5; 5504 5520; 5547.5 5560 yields 0.3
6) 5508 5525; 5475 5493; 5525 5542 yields -0.1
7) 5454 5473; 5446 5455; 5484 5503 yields -0.3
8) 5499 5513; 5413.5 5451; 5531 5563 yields -0.1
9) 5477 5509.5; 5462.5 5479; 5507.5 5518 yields -1.1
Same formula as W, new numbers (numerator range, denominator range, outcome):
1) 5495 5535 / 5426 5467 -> 1.03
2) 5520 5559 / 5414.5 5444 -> 1.03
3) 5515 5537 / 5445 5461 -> 1.04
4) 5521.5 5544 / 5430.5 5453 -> 1.02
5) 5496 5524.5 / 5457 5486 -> 1.03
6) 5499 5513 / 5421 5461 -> 1.03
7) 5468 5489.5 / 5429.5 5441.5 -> 0.98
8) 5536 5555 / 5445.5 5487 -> 1.04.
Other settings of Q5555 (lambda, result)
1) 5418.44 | 9.923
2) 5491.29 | 10.83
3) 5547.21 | 10.21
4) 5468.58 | 9.986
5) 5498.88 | 11.87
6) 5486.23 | 10.75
